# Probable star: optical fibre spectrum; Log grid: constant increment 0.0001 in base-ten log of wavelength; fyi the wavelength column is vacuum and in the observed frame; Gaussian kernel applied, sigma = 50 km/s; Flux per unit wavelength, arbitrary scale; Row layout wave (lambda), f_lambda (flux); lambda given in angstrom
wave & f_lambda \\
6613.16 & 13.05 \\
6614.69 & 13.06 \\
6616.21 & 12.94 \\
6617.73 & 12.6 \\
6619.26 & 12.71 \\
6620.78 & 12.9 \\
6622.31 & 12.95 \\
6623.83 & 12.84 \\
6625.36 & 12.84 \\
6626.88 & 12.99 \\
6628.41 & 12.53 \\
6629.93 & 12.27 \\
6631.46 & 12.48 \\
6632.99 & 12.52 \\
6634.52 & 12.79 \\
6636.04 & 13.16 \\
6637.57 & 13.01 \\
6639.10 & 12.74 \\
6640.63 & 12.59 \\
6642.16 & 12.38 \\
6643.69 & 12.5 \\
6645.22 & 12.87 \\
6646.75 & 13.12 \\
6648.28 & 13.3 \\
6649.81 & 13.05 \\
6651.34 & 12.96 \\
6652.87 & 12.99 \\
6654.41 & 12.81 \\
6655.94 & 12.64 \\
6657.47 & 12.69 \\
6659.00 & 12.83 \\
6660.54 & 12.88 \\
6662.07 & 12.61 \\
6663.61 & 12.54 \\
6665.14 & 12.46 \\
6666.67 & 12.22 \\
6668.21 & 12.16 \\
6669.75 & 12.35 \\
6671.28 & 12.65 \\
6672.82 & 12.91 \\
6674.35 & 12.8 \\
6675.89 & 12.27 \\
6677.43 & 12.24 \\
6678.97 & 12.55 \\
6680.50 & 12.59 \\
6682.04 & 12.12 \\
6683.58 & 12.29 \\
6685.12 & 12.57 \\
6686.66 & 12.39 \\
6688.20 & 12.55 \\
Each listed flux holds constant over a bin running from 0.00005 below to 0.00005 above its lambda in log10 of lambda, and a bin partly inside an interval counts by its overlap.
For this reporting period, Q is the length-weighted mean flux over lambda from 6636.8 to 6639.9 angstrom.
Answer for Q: 12.9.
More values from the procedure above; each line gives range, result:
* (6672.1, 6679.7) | 12.5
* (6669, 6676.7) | 12.6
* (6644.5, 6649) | 13.1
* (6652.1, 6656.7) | 12.8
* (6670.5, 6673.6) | 12.8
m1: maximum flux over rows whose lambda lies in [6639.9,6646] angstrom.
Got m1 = 12.87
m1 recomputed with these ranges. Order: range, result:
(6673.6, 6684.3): 12.8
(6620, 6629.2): 12.99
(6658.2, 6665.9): 12.88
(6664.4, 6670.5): 12.46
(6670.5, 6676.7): 12.91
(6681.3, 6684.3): 12.29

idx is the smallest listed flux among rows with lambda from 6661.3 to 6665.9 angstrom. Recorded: 12.46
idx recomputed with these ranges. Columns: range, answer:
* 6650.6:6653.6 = 12.96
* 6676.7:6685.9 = 12.12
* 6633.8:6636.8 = 12.79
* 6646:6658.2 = 12.64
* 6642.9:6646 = 12.5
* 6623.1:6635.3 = 12.27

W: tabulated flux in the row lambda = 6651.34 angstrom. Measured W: 12.96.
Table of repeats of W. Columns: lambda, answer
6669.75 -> 12.35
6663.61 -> 12.54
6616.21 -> 12.94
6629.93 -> 12.27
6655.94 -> 12.64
